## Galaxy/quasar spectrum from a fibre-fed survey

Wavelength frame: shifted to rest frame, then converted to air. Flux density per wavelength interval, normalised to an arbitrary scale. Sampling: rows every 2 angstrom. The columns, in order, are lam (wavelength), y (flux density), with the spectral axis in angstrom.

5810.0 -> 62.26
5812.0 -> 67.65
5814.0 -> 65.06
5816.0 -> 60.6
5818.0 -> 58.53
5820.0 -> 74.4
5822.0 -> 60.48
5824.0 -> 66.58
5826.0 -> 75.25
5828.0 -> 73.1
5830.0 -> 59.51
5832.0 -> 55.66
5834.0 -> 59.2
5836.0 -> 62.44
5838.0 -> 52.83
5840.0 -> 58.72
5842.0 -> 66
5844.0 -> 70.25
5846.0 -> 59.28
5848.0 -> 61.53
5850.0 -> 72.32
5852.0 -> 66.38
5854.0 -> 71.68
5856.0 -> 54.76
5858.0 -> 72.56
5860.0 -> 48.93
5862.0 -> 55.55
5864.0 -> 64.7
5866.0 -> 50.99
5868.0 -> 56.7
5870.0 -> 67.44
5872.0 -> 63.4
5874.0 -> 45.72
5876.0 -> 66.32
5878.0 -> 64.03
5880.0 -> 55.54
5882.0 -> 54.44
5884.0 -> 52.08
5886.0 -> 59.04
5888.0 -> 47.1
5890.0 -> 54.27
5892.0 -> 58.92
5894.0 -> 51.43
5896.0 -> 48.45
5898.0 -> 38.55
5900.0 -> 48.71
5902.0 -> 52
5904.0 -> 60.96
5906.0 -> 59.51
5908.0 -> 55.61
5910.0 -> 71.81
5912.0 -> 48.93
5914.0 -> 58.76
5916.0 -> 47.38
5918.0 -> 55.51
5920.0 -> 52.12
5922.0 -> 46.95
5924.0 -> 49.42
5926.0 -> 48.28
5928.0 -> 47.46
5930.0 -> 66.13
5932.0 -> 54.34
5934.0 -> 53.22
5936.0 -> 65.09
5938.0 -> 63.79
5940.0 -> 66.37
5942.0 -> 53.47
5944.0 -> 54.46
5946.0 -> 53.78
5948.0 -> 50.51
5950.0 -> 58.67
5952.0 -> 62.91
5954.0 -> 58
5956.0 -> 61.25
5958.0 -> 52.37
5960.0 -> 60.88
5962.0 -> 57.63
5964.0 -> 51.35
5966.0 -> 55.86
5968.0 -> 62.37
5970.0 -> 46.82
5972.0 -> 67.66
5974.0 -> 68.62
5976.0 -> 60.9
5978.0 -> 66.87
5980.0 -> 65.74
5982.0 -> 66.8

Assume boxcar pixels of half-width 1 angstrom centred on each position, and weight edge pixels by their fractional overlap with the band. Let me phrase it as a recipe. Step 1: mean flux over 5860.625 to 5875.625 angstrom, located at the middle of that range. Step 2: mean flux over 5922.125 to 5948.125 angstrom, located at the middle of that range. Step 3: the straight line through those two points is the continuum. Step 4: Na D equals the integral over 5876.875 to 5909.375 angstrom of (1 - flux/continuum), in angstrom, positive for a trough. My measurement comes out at 1.7 angstrom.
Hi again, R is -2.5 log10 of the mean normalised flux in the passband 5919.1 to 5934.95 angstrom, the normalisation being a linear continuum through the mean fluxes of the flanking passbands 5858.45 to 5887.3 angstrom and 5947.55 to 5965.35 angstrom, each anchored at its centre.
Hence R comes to 0.10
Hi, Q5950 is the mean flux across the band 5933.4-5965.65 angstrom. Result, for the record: 57.8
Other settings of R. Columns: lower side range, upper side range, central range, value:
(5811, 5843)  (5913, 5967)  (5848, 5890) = 0.02 mag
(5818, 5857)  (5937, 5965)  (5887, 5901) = 0.22 mag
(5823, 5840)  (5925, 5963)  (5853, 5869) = 0.03 mag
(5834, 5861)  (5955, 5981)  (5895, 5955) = 0.11 mag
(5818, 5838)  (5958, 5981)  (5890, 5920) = 0.15 mag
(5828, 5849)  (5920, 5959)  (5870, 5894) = 0.04 mag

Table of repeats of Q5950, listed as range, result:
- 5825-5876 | 61.9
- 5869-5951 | 55.4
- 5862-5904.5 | 55.2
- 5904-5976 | 56.9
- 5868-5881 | 60.1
